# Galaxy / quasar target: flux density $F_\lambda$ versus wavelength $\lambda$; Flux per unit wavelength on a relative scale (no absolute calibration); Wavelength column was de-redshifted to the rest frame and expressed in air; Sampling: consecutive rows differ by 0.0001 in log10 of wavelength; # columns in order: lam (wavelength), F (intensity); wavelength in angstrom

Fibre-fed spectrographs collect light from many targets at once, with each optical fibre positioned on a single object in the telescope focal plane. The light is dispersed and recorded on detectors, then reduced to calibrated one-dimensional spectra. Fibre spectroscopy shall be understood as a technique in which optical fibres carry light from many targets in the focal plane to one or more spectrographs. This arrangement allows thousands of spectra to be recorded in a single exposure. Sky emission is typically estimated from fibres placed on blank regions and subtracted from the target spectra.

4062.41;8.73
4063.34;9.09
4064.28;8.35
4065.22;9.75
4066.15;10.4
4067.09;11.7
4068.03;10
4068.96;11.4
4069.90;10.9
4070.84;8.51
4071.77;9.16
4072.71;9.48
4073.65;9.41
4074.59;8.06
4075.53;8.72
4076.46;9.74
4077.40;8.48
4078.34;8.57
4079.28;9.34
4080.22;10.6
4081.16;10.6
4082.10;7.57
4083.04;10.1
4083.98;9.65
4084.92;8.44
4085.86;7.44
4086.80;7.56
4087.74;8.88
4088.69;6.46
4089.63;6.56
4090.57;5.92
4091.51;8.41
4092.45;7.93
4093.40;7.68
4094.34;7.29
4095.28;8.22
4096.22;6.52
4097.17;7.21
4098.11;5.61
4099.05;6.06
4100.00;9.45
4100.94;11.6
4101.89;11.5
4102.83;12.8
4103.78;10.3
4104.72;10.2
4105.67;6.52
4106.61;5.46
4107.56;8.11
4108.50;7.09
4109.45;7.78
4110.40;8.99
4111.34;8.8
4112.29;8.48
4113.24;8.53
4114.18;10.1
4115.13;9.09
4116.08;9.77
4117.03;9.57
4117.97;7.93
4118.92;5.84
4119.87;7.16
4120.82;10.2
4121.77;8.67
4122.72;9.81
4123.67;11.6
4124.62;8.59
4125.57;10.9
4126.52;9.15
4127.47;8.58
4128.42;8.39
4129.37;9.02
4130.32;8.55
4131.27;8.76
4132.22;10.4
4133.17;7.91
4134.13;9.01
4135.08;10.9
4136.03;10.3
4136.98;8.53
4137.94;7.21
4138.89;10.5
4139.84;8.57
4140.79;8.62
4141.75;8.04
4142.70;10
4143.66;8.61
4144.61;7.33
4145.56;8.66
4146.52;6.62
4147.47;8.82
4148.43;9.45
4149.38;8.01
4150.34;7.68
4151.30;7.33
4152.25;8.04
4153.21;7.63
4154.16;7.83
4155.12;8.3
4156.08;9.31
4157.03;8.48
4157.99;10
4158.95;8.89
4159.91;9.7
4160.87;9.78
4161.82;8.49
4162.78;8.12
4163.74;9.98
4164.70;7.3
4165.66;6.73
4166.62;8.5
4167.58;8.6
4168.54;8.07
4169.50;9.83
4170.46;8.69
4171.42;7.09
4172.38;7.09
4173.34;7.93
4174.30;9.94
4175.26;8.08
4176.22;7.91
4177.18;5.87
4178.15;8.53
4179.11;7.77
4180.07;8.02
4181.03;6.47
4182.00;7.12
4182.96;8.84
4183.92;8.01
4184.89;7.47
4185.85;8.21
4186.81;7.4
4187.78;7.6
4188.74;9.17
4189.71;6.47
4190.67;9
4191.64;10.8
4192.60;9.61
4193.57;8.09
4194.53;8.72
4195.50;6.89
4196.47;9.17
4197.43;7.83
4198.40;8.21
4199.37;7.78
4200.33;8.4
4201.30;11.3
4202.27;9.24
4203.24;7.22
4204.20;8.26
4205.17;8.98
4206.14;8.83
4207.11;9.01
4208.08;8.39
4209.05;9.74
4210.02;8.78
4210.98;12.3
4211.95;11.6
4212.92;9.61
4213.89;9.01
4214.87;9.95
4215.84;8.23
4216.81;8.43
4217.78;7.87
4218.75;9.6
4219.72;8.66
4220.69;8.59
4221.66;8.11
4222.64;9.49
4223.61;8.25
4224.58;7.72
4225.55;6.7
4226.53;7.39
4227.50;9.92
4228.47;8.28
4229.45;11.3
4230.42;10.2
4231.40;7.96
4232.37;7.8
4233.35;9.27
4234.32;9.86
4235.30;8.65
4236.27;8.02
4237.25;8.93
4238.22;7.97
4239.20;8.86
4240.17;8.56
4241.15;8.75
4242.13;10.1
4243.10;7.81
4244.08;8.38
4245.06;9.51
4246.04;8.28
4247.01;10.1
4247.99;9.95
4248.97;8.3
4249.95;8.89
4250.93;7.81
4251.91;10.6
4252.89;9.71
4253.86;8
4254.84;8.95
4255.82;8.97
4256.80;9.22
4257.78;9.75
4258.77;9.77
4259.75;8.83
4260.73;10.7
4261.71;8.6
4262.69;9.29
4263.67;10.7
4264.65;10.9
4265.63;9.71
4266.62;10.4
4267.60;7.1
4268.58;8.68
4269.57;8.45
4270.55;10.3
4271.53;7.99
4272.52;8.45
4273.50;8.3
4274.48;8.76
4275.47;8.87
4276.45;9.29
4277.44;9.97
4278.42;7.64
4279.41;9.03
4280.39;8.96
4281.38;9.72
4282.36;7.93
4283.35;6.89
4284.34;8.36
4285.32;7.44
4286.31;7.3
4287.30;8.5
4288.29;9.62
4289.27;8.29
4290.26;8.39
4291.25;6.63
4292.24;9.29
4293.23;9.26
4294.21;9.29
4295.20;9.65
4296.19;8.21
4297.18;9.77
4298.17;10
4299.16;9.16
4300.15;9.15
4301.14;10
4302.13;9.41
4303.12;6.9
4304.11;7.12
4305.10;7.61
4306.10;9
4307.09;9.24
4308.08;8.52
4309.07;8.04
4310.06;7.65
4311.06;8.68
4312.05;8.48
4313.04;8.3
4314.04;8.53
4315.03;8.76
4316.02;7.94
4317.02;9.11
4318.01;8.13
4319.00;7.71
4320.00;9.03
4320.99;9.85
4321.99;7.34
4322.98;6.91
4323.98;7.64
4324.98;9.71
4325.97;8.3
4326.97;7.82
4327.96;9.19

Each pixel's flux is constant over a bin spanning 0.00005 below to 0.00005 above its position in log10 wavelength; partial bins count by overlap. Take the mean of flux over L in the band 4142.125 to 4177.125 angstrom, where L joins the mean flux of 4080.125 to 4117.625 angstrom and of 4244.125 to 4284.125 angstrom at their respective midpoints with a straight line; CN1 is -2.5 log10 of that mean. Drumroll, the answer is 0.04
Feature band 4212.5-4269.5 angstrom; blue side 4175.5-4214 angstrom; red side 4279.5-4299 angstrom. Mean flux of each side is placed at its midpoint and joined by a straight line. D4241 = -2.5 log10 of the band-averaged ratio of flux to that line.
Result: -0.05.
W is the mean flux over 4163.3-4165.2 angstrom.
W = 8.58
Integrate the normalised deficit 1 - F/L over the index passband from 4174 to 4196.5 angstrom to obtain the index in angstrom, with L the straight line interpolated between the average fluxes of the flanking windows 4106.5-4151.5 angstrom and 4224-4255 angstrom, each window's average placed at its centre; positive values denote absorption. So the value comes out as 1.75 angstrom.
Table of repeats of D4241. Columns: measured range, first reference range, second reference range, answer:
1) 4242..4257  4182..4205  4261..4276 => -0.01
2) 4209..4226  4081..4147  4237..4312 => -0.03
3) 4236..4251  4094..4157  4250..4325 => -0.01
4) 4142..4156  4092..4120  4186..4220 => 0.05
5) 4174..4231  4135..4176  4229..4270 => 0.03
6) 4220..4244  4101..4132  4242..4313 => 0.03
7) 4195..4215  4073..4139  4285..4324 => -0.06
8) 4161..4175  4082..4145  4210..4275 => 0.06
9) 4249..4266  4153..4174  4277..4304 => -0.09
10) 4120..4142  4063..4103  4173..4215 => -0.06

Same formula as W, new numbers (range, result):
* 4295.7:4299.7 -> 9.28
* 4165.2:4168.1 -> 7.95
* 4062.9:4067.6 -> 9.84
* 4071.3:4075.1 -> 9.02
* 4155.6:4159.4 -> 9.17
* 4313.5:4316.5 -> 8.41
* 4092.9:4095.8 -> 7.71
